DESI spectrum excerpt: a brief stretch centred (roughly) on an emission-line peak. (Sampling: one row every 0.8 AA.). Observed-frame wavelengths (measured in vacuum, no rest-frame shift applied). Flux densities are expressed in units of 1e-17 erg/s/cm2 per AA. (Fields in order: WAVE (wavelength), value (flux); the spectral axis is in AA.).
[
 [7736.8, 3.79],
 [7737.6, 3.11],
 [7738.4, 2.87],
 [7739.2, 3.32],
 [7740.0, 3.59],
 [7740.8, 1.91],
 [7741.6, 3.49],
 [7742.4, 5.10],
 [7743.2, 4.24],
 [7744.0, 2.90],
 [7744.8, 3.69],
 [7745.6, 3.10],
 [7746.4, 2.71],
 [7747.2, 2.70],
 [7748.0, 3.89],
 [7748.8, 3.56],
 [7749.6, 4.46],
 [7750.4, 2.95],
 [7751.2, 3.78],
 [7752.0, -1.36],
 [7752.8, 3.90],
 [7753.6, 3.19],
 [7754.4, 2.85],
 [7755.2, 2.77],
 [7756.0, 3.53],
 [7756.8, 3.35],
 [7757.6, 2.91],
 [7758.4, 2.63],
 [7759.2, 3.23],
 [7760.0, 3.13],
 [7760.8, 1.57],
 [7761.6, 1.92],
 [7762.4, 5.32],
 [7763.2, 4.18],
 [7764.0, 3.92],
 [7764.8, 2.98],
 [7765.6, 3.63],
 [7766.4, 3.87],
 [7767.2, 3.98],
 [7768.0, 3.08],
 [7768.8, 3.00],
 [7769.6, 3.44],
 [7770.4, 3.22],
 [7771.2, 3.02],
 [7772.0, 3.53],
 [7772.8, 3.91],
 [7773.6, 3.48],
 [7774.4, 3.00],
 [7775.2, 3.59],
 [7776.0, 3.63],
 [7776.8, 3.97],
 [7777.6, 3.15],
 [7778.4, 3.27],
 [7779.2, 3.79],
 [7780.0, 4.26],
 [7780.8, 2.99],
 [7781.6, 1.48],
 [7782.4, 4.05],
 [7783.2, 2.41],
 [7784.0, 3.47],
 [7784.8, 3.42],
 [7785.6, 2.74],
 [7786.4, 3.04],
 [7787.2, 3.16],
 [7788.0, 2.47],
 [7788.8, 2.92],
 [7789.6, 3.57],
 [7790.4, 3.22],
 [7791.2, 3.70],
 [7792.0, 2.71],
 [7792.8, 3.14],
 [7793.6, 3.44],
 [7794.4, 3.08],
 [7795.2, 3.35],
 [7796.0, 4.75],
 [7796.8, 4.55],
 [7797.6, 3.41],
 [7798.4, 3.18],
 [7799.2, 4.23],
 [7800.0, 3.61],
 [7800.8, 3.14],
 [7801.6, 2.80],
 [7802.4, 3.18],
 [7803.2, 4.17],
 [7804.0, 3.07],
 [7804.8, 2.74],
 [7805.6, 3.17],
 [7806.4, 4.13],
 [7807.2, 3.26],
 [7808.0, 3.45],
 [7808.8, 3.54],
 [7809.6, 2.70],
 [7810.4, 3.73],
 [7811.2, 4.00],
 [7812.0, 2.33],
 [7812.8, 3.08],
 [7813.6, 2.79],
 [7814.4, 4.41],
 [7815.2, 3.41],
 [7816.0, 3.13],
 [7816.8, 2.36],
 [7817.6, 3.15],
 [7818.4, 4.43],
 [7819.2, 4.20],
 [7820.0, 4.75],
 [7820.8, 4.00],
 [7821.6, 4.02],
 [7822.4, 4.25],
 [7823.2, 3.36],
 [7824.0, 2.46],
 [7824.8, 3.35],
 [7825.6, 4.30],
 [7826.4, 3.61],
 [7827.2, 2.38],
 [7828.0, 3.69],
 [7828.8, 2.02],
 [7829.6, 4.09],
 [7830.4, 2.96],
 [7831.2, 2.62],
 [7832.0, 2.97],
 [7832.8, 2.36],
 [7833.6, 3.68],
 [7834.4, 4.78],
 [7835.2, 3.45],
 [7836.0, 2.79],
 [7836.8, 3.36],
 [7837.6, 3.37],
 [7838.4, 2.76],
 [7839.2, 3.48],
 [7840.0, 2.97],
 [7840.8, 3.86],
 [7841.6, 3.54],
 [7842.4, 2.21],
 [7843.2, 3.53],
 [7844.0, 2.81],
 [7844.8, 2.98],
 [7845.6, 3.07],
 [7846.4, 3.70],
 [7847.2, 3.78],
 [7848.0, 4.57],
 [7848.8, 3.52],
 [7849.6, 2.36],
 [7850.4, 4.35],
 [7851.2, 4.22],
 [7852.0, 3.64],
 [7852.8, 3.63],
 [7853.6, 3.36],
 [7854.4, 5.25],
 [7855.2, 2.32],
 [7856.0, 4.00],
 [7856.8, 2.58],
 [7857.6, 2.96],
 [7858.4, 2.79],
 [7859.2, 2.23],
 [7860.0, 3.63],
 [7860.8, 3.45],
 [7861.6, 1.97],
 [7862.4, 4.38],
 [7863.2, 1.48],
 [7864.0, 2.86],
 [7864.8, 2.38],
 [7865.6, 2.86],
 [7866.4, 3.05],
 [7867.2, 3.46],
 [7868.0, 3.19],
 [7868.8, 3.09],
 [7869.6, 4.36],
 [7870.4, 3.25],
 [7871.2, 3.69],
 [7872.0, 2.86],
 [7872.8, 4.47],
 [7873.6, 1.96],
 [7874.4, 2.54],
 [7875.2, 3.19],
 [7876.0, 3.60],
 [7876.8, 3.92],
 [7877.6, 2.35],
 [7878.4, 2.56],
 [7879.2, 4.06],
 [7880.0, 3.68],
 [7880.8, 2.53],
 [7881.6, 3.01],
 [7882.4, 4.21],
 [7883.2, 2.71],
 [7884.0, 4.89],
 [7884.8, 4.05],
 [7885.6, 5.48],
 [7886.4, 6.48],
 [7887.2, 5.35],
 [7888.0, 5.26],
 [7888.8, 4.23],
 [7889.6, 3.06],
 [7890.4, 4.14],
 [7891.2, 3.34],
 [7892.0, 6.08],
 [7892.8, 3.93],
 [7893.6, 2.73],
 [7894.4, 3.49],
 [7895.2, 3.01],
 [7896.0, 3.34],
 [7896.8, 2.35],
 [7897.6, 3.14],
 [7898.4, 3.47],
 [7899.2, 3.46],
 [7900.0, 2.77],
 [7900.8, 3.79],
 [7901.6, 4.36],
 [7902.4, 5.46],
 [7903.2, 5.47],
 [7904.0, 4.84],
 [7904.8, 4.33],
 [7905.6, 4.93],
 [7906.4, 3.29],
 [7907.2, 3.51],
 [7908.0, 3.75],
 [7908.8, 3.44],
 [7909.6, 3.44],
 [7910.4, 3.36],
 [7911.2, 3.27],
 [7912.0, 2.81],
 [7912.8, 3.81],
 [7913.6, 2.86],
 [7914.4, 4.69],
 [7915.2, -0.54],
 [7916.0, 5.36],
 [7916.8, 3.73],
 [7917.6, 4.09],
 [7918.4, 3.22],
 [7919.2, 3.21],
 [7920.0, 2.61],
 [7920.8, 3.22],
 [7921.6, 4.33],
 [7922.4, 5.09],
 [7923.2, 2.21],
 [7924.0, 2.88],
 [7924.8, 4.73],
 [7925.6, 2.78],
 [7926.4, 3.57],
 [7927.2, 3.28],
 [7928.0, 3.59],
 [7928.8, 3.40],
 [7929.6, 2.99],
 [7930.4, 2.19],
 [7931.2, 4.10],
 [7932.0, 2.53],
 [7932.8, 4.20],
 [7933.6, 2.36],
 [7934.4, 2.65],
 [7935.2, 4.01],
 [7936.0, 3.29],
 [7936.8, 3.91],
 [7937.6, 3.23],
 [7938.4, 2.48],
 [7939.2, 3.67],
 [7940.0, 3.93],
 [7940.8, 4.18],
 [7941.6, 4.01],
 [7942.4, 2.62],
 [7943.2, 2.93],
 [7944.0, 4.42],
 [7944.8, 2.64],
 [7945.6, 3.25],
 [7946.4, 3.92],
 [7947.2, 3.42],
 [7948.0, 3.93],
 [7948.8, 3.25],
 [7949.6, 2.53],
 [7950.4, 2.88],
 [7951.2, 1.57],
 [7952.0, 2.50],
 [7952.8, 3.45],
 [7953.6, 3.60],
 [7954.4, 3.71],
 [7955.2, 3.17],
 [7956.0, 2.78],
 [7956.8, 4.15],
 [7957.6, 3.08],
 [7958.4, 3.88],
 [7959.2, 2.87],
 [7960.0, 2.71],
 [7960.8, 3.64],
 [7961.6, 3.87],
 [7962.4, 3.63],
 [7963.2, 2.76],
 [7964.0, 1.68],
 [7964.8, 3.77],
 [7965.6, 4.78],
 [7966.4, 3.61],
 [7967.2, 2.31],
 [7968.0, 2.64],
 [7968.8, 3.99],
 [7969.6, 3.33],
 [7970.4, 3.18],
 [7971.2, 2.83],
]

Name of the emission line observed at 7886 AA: [S II] 6716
